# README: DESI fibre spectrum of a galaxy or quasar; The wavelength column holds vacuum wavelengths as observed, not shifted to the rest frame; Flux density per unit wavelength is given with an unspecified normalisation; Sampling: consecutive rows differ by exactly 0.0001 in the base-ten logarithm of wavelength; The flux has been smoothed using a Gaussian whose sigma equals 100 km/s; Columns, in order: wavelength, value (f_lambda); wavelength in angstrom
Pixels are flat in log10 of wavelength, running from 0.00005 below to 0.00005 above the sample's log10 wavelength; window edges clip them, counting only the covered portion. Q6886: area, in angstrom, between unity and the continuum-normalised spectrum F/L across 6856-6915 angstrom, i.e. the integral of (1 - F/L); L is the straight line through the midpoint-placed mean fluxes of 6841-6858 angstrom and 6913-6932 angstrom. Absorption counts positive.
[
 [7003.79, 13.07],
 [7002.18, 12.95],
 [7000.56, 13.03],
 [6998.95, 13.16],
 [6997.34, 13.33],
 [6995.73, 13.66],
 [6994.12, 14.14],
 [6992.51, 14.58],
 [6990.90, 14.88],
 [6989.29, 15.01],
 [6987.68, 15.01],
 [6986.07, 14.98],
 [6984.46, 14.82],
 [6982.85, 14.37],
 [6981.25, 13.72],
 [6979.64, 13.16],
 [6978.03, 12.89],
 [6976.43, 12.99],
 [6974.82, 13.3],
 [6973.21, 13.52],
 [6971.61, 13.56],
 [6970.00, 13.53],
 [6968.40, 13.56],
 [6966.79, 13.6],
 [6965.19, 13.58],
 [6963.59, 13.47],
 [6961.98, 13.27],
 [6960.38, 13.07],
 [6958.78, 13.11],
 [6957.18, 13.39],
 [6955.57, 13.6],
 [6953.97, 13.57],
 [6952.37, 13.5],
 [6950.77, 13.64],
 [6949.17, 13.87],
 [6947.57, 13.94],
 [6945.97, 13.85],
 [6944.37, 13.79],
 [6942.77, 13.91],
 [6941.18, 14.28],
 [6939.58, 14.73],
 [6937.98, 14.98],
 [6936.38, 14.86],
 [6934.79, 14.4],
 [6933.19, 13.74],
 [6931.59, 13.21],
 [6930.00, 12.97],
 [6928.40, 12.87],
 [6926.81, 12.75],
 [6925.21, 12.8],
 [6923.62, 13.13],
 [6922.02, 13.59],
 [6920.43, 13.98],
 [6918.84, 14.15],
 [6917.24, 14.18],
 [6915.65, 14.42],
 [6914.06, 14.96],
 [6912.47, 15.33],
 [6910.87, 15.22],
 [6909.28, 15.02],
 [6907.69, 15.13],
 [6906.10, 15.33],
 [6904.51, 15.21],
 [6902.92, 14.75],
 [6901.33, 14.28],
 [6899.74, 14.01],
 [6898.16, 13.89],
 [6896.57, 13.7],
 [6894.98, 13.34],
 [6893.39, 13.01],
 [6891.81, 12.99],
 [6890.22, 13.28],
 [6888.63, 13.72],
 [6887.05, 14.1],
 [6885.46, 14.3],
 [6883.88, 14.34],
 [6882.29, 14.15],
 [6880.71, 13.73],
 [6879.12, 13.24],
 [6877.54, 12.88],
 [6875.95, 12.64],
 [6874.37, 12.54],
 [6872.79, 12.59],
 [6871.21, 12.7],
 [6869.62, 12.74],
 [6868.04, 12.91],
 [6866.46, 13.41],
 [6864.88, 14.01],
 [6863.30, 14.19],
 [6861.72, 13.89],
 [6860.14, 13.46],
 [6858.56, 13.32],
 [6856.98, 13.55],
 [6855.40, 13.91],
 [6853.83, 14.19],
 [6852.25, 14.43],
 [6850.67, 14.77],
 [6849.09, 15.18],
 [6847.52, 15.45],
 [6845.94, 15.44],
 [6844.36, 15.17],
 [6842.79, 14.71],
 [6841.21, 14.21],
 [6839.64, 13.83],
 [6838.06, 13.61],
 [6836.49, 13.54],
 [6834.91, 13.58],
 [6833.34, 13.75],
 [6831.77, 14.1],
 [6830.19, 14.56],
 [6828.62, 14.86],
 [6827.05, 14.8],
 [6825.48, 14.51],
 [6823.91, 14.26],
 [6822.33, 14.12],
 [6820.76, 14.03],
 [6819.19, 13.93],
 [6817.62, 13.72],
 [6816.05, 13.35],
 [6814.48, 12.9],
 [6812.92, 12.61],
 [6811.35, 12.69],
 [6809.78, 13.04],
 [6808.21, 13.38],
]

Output 1.18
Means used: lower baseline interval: 14.6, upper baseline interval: 13.6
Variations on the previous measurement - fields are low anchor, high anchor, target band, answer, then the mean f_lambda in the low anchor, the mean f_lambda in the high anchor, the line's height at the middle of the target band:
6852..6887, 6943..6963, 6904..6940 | -1.77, 13.5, 13.6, 13.5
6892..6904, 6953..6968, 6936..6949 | -0.69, 13.9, 13.4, 13.5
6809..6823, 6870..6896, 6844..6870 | -1.50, 13.4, 13.3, 13.4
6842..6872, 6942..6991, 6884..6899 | 0.37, 14.1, 13.7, 14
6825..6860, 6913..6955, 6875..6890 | 0.50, 14.3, 13.9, 14.1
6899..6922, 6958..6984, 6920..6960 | 1.07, 14.7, 13.4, 14.1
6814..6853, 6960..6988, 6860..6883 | 1.39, 14.3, 13.7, 14.1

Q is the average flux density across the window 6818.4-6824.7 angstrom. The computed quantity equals 14.1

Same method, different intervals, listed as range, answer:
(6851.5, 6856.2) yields 14.2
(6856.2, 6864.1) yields 13.7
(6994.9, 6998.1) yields 13.5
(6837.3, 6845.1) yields 14.3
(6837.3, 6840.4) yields 13.7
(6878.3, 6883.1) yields 13.7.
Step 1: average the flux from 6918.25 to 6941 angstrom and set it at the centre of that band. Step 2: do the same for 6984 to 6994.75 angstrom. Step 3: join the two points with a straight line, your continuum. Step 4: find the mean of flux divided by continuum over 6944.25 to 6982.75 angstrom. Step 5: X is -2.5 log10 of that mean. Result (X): 0.07 mag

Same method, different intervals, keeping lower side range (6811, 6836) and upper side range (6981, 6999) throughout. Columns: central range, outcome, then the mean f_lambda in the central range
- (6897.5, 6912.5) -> -0.051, 14.8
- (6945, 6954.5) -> 0.040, 13.7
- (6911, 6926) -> 0.004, 14.1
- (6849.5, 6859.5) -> -0.007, 14.1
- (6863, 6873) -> 0.064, 13.2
